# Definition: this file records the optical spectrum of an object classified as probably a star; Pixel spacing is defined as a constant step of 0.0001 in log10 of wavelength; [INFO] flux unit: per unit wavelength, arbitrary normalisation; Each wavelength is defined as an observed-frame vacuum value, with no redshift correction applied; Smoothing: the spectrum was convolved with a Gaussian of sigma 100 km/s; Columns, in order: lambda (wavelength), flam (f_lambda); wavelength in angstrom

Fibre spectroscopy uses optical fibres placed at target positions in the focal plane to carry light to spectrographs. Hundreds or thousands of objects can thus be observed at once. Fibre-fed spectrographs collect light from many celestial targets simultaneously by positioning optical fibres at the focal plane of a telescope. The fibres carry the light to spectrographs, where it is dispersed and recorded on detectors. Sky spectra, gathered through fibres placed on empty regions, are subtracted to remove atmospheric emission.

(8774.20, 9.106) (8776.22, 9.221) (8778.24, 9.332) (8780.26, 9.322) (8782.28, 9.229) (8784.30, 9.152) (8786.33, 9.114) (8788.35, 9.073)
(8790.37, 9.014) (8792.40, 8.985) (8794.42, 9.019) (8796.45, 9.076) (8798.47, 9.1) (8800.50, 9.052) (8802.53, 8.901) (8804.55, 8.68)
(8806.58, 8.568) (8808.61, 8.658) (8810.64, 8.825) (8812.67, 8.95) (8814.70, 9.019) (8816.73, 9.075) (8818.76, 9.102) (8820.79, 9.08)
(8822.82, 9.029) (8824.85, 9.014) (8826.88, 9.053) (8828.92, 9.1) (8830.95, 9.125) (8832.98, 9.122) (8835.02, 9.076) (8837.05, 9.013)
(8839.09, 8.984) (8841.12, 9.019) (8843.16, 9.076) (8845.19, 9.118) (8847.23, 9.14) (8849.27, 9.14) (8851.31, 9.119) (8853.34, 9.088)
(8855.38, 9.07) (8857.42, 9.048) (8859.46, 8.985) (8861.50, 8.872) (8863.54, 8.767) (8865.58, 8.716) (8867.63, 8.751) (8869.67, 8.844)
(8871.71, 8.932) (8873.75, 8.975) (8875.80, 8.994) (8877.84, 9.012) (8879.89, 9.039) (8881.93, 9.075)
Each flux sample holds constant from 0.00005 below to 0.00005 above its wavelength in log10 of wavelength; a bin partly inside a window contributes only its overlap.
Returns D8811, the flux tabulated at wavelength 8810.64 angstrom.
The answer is 8.825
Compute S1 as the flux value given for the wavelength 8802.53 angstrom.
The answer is 8.901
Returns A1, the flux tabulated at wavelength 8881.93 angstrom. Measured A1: 9.075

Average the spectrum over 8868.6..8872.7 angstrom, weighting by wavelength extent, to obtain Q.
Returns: 8.9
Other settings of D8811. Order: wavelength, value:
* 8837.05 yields 9.013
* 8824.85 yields 9.014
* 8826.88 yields 9.053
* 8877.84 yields 9.012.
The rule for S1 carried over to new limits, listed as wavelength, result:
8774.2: 9.106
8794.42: 9.019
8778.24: 9.332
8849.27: 9.14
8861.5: 8.872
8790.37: 9.014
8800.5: 9.052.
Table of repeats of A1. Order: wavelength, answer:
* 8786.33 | 9.114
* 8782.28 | 9.229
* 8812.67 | 8.95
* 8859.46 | 8.985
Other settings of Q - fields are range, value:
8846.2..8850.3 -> 9.12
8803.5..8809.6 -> 8.64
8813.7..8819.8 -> 9.07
